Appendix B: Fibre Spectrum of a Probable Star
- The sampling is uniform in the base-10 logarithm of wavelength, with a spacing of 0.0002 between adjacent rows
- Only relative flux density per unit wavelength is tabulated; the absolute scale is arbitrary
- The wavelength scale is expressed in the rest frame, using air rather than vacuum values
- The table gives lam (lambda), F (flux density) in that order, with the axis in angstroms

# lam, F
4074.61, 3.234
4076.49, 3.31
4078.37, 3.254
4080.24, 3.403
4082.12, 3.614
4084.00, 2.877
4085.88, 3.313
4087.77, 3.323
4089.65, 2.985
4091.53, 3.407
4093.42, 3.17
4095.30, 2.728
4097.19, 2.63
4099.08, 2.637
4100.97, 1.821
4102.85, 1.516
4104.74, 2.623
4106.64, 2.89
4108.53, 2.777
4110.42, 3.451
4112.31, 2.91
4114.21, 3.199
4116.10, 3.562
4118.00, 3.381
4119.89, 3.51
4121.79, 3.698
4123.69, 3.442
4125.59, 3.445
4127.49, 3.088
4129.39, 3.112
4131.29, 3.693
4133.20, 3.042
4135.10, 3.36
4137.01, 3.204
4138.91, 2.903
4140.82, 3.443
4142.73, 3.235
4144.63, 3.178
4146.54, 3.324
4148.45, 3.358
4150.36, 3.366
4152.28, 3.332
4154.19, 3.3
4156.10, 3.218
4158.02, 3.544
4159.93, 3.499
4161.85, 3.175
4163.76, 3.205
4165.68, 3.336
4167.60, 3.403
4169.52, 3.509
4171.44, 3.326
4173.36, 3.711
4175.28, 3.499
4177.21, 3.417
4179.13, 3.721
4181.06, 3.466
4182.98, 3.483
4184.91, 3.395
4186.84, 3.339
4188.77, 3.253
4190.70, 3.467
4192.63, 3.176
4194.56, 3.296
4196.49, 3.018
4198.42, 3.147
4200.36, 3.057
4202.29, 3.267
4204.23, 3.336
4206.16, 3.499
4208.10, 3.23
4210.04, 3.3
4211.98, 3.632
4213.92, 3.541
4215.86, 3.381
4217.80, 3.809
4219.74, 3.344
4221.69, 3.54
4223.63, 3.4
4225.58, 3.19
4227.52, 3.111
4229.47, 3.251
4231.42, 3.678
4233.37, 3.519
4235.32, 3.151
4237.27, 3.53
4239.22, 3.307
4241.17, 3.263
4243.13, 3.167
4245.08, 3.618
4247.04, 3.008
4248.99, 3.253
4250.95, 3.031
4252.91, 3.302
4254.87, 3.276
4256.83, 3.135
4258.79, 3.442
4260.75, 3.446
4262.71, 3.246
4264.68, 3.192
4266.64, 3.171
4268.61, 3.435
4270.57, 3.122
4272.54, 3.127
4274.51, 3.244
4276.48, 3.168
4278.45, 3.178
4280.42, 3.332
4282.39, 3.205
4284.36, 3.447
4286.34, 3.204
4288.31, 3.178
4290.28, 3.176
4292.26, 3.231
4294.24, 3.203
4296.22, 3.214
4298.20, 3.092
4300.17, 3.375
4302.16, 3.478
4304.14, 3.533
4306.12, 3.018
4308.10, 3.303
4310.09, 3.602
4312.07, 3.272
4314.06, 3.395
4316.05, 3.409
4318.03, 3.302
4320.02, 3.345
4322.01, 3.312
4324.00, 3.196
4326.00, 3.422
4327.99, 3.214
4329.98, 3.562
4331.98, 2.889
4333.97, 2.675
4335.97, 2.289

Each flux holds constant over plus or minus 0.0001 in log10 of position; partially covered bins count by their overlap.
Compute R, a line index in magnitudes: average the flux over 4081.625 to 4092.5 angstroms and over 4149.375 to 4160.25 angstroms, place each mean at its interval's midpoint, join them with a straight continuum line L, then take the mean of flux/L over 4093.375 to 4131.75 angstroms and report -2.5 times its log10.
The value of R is 0.10 mag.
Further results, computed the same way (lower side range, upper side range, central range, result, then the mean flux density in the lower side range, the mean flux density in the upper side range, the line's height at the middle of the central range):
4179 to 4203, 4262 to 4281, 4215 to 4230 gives -0.04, 3.3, 3.22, 3.27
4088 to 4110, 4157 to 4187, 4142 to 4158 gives -0.03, 2.69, 3.44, 3.22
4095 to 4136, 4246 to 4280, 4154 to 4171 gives -0.09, 3.03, 3.22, 3.09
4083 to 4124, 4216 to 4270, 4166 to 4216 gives -0.06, 2.99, 3.33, 3.2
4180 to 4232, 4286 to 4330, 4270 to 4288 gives 0.03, 3.35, 3.3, 3.32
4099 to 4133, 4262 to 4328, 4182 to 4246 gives -0.06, 3.05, 3.28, 3.18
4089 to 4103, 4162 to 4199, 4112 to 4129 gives -0.17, 2.67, 3.38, 2.87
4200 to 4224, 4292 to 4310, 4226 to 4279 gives 0.03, 3.42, 3.29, 3.36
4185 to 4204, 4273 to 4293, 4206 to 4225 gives -0.07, 3.24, 3.23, 3.24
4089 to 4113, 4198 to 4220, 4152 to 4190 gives -0.08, 2.73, 3.39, 3.16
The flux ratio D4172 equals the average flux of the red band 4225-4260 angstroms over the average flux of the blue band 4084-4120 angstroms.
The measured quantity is 1.13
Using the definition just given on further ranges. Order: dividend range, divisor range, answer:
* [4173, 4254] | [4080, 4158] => 1.07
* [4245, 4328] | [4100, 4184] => 1.01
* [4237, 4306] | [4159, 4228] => 0.97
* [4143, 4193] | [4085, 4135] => 1.11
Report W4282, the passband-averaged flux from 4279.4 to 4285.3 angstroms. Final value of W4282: 3.33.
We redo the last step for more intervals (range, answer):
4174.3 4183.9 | 3.52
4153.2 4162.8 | 3.35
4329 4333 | 3.22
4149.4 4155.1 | 3.33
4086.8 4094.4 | 3.22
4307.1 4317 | 3.39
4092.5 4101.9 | 2.6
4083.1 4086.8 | 3.1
